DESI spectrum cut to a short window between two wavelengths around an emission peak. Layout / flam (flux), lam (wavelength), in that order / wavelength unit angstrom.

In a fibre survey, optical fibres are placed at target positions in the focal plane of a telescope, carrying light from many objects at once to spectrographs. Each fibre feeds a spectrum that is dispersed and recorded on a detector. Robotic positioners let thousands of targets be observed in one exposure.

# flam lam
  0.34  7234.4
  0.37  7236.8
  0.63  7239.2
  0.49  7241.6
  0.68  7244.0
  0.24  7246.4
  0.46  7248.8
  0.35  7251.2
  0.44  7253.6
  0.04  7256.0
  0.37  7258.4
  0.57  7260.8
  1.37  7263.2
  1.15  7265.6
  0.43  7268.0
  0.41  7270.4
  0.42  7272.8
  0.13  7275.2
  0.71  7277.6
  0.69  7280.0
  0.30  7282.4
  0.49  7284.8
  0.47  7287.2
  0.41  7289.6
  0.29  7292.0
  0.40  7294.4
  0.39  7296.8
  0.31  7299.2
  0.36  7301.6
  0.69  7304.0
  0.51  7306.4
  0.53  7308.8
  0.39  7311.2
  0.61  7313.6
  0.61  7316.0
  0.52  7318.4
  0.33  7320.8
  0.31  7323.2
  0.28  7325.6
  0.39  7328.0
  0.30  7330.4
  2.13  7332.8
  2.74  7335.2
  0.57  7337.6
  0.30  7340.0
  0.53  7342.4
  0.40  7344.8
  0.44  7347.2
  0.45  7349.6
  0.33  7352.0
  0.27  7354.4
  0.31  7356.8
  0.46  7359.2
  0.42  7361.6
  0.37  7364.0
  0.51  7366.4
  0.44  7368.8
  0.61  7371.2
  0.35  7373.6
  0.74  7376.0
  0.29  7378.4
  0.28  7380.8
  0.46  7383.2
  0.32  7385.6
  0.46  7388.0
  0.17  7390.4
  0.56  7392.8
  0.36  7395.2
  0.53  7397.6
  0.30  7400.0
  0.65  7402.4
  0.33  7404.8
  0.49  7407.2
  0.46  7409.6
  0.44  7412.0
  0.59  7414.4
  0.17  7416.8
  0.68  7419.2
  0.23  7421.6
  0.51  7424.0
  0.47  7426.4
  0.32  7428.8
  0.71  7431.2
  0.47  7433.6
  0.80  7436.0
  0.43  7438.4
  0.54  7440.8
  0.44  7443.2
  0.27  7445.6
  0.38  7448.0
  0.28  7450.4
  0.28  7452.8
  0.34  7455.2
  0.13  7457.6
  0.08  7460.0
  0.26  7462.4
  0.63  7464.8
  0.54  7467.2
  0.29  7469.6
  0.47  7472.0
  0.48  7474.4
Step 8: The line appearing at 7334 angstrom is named [O III]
